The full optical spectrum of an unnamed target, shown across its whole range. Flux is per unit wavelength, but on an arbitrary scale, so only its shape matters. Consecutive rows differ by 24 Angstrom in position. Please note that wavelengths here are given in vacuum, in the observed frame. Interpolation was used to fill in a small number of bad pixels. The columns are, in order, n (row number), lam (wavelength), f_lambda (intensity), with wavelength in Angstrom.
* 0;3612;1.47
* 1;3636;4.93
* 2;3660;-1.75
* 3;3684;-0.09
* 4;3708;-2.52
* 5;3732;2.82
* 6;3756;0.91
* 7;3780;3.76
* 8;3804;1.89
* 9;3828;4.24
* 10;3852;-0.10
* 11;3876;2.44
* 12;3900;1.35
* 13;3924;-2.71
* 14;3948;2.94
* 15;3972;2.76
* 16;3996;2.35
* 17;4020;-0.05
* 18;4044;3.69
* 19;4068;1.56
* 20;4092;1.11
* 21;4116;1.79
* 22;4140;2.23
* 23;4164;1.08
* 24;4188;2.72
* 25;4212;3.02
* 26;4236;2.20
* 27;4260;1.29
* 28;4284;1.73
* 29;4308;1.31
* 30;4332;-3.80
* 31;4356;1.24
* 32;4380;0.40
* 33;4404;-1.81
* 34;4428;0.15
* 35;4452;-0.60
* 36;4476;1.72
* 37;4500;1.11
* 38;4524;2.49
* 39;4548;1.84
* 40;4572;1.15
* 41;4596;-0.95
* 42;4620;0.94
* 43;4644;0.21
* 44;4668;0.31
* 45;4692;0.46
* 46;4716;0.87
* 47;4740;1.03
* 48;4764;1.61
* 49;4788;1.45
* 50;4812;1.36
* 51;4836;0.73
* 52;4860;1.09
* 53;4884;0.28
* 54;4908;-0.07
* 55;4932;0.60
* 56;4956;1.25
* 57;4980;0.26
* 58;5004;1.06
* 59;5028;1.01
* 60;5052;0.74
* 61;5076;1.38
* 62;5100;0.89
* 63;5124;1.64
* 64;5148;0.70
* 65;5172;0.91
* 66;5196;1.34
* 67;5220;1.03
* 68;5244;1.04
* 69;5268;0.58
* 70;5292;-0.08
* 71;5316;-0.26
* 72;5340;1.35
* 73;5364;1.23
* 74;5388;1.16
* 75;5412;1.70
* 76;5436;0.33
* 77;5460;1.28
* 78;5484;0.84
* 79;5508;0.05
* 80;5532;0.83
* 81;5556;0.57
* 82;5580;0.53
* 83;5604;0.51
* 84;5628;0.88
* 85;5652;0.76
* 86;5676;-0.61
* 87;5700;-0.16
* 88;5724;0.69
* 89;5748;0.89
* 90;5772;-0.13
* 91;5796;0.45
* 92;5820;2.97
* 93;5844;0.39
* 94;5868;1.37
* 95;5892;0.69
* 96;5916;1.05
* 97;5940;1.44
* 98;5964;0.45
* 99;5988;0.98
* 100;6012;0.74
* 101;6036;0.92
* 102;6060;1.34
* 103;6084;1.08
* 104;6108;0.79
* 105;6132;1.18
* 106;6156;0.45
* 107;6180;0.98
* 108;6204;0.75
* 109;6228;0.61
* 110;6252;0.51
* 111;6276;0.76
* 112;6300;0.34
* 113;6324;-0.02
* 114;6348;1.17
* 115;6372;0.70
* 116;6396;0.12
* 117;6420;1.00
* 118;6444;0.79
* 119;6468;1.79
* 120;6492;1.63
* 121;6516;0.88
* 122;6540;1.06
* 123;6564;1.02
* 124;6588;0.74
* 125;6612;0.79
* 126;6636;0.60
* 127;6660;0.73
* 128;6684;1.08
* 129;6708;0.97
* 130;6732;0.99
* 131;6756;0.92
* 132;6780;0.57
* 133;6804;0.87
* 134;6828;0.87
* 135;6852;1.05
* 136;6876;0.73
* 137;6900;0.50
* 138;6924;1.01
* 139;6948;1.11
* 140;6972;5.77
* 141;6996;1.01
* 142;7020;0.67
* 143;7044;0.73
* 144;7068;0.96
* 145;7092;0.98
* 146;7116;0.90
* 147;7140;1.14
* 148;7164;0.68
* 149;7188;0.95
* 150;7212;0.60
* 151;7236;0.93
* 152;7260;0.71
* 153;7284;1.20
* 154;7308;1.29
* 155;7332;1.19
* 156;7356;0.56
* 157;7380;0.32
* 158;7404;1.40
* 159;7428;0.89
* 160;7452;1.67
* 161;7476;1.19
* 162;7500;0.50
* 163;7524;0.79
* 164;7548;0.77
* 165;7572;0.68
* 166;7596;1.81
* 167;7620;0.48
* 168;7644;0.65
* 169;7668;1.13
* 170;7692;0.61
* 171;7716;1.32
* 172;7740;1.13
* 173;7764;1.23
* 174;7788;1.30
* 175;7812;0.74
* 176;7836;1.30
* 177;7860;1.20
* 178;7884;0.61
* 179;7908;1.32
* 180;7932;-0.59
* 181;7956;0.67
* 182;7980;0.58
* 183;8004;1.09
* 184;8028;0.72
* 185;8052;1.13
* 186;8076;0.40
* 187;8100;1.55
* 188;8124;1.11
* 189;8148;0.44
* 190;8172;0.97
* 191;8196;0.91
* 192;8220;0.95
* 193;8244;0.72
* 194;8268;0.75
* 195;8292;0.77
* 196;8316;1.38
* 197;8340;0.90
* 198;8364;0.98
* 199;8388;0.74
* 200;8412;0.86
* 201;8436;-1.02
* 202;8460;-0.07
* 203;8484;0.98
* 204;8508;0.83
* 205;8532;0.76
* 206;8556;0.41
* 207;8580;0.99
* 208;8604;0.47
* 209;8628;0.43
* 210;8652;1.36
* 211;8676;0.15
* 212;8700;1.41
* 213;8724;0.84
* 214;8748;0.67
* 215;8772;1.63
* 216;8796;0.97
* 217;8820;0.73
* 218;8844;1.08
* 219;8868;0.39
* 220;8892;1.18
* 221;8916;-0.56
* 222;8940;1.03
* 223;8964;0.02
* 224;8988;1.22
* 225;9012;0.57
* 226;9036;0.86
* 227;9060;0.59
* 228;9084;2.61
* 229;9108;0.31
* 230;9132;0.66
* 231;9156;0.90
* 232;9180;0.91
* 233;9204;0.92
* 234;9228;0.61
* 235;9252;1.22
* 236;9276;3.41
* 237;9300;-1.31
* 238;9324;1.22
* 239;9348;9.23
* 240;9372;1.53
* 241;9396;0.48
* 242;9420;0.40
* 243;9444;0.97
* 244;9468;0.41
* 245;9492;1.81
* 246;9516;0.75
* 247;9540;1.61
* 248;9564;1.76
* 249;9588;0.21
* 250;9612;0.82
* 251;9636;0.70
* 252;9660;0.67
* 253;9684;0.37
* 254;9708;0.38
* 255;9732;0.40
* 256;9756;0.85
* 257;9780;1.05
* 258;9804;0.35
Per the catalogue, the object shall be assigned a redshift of 0.87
